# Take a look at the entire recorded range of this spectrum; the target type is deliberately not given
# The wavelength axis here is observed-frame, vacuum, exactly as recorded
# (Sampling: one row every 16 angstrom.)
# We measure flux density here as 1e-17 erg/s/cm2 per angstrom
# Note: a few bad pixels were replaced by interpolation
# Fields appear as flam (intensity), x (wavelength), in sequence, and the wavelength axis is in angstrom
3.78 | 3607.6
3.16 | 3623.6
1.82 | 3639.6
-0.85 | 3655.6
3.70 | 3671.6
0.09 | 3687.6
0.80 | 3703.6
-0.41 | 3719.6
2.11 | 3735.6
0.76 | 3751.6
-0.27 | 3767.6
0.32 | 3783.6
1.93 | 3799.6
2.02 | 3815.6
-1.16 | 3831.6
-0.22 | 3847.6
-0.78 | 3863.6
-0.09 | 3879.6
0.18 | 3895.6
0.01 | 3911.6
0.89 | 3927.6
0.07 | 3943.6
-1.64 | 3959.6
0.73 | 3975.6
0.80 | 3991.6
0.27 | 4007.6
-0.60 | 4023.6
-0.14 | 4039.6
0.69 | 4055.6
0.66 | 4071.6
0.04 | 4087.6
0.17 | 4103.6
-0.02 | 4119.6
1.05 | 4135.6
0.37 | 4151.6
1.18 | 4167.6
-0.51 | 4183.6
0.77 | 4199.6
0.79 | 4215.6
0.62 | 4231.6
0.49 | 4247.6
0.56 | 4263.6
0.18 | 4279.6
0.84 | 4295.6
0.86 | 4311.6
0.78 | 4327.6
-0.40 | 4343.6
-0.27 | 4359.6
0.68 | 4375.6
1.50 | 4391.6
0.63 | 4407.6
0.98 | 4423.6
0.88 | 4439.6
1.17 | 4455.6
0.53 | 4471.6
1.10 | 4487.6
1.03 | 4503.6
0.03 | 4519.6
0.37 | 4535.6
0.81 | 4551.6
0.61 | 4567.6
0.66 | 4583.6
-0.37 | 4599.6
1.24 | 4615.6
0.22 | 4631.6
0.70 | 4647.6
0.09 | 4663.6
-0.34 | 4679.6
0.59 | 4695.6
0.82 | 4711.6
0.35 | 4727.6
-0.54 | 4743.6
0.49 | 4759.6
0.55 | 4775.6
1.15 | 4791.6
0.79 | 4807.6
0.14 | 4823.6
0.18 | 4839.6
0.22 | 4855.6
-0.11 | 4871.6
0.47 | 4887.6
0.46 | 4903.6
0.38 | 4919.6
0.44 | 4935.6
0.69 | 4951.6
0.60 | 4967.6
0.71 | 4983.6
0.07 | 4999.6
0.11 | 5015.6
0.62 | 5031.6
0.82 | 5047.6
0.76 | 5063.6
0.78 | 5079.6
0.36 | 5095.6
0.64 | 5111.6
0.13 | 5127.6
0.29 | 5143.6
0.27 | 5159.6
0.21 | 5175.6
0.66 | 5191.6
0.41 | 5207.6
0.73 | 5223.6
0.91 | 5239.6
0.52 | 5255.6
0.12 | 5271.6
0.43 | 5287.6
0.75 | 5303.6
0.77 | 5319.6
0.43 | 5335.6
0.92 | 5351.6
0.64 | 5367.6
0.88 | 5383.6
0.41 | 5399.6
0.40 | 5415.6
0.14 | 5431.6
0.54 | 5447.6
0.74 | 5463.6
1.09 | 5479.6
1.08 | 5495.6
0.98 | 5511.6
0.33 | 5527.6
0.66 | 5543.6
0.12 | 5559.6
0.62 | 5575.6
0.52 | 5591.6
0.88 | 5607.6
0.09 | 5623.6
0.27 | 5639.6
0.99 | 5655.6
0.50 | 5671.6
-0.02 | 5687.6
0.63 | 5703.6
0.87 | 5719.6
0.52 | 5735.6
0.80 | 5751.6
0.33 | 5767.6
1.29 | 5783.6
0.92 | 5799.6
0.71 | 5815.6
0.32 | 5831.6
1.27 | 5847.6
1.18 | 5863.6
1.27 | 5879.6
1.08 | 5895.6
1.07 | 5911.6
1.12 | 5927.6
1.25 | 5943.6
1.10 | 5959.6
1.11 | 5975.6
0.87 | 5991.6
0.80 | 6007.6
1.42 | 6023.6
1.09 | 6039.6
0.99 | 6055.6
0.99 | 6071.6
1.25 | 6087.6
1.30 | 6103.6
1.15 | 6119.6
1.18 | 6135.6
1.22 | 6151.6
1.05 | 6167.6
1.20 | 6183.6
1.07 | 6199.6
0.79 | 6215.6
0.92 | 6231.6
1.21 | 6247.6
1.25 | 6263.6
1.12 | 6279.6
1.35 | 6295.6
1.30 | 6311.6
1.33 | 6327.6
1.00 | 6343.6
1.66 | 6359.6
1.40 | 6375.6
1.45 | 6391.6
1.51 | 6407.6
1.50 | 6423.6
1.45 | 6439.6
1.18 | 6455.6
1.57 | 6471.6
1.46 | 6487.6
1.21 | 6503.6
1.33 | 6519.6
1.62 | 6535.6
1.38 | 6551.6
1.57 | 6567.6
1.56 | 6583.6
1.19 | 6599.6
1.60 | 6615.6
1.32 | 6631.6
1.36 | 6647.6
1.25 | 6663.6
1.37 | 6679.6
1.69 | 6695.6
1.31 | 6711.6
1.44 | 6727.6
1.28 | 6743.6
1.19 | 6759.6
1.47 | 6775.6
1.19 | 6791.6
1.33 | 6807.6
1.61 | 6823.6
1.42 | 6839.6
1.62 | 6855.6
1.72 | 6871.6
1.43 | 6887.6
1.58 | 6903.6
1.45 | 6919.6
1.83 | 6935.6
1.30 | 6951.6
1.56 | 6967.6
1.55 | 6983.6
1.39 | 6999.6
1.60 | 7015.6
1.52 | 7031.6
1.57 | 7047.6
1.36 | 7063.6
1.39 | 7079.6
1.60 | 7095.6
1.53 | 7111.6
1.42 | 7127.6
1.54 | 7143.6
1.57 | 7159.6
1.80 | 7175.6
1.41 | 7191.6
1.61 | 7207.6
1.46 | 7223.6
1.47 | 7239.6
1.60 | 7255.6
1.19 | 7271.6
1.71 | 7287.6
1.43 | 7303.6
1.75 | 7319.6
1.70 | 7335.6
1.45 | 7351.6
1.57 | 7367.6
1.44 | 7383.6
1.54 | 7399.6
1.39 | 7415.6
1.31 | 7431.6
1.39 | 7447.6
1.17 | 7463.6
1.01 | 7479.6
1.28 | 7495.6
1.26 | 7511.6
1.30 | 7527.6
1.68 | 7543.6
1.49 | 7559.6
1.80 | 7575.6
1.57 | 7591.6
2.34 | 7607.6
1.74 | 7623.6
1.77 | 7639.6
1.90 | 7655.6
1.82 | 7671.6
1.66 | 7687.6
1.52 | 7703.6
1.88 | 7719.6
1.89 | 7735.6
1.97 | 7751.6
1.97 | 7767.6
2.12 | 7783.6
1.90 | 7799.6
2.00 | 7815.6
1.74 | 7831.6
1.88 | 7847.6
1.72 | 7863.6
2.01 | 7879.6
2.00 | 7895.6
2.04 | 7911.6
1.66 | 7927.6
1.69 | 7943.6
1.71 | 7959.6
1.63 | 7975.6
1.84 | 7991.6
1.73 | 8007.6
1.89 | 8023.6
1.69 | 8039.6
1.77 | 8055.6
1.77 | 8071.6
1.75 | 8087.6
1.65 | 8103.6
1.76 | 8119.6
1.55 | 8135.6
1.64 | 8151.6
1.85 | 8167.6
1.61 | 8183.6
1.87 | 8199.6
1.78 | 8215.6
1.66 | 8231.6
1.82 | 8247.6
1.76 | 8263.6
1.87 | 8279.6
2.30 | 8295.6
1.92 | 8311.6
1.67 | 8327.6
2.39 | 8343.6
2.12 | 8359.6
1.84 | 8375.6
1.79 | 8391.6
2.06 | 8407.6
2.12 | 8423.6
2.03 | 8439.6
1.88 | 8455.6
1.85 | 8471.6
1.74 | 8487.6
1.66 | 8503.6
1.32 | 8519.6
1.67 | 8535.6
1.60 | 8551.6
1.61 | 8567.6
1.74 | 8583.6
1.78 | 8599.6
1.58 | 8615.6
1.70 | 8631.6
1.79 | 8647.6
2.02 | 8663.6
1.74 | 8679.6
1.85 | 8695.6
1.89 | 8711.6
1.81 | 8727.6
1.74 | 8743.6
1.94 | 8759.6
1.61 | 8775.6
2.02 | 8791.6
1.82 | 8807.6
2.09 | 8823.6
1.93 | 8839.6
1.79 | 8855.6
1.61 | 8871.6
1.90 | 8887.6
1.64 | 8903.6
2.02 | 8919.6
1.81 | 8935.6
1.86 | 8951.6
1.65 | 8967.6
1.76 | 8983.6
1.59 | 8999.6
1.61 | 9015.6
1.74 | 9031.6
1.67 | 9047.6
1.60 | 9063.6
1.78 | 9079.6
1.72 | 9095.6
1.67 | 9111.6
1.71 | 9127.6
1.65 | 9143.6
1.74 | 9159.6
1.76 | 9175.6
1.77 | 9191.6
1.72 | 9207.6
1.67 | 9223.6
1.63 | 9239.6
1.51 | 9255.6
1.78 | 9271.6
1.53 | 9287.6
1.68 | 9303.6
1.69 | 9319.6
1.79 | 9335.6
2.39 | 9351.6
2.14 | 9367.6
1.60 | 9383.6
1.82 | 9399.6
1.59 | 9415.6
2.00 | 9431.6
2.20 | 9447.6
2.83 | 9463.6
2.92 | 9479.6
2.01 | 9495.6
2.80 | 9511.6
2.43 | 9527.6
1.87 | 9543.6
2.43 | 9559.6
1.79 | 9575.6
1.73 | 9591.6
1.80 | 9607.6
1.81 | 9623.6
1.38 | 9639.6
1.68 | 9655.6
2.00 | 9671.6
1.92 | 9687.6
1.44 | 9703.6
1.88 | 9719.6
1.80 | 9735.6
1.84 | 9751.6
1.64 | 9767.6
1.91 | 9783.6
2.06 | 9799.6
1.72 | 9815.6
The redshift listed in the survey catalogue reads 0.446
